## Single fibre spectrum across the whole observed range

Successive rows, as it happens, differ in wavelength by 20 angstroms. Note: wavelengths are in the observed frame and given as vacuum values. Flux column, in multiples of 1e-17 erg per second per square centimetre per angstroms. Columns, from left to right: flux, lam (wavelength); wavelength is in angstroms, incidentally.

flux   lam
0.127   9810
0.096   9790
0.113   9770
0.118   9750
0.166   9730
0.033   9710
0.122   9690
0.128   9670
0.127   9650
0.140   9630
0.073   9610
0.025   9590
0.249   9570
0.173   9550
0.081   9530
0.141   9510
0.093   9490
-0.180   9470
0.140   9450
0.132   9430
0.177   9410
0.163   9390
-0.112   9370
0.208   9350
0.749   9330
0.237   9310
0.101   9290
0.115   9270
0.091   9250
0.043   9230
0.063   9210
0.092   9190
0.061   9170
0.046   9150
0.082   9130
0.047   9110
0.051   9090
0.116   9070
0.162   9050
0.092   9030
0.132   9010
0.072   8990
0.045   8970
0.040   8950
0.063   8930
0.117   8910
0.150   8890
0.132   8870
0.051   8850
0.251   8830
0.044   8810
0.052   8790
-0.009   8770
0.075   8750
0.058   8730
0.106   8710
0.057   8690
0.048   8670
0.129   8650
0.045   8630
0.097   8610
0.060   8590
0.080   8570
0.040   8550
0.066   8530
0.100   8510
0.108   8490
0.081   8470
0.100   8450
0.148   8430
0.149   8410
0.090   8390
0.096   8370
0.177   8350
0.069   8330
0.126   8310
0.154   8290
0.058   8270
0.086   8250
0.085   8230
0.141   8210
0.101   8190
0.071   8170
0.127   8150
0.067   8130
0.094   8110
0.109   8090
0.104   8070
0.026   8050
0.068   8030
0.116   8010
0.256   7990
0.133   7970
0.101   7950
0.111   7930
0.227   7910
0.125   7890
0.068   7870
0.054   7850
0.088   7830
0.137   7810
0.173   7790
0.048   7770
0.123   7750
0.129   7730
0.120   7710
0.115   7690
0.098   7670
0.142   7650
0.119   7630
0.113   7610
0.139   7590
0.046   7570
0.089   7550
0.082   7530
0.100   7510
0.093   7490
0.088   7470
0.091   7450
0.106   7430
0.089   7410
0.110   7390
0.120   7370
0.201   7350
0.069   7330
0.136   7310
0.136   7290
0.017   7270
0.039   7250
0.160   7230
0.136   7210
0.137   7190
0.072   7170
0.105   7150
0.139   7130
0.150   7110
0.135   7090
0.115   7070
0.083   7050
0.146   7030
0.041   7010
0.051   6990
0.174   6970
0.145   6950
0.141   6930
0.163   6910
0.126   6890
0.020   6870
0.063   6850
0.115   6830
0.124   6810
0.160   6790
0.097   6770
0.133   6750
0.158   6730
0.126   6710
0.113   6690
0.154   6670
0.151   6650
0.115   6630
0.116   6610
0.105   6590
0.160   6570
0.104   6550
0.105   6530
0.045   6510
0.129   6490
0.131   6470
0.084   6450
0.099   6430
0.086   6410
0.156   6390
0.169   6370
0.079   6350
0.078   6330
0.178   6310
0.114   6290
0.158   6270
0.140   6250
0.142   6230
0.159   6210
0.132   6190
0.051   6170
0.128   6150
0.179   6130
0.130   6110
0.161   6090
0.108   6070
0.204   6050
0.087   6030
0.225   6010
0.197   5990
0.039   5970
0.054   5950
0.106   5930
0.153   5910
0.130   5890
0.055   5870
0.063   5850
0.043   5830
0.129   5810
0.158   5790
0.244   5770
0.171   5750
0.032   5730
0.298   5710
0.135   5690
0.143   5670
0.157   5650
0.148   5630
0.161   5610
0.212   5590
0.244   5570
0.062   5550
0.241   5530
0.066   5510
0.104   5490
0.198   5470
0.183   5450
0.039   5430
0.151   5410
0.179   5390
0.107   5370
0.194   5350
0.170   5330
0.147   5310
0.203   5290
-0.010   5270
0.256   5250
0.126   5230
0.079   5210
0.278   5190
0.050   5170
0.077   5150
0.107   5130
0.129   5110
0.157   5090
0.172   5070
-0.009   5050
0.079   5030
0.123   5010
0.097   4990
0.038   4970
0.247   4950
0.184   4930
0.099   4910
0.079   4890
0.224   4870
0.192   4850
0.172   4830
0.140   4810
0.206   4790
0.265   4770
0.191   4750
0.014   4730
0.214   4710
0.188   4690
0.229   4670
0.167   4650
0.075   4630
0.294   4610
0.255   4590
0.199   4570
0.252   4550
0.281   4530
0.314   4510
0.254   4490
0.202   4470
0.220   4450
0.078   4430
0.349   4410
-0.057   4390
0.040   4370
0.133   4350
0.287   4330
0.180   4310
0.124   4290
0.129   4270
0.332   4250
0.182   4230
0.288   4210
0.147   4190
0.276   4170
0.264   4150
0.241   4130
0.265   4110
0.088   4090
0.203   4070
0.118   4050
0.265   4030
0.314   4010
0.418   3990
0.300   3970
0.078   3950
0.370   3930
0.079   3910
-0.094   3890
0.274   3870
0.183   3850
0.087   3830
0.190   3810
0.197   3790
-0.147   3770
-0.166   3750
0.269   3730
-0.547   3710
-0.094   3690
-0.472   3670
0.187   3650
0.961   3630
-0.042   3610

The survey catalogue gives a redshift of 1.503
